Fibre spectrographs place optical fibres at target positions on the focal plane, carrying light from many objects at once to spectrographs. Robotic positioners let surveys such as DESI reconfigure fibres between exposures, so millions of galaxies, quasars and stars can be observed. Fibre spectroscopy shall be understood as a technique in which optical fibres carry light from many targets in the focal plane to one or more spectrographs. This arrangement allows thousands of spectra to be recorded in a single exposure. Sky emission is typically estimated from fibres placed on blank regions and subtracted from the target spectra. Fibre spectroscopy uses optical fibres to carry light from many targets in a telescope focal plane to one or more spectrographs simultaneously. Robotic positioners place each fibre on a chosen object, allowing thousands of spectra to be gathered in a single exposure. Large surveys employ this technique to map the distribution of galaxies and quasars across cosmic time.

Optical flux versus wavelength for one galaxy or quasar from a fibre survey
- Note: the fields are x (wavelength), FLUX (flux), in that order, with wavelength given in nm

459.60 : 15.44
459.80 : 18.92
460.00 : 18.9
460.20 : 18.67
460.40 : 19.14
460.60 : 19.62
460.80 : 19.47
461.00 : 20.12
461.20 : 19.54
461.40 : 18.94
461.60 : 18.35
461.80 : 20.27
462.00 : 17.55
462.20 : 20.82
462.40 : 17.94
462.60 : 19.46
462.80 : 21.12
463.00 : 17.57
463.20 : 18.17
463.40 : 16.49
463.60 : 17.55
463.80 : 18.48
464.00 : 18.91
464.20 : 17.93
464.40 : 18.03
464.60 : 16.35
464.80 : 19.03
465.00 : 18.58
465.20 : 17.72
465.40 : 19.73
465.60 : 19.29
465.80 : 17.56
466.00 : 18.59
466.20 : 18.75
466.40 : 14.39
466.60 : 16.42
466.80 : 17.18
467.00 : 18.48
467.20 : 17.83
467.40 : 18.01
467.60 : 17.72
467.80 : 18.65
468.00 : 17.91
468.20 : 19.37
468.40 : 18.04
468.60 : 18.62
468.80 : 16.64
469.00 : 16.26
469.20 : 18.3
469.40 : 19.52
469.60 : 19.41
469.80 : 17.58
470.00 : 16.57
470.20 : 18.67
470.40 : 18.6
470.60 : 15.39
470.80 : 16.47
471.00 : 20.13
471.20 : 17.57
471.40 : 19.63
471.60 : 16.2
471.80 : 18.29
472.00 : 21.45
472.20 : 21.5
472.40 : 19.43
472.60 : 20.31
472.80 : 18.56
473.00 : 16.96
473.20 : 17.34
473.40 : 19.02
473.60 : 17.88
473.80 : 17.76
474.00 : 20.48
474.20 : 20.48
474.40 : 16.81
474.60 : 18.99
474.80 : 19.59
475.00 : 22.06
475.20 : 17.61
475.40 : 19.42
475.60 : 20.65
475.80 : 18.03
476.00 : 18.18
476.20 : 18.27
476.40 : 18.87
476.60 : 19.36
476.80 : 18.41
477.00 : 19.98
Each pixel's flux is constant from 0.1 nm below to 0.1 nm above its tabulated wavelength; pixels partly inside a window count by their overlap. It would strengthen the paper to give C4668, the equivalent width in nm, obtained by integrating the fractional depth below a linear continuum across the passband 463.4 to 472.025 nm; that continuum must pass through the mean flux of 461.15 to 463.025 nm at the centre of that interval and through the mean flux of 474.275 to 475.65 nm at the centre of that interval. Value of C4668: 0.56 nm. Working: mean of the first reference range 19.2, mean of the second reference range 19.3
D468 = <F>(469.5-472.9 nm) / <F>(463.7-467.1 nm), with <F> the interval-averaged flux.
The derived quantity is 1.0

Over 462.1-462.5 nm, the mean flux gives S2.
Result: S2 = 19.4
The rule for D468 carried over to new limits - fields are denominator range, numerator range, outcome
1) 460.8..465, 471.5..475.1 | 1.02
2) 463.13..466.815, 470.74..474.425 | 1.05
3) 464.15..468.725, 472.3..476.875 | 1.05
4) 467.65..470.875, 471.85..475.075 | 1.08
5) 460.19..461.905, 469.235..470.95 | 0.92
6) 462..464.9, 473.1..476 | 1.03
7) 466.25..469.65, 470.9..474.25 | 1.07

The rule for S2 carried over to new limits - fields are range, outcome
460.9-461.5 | 19.5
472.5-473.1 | 18.6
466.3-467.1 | 16.6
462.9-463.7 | 17.4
